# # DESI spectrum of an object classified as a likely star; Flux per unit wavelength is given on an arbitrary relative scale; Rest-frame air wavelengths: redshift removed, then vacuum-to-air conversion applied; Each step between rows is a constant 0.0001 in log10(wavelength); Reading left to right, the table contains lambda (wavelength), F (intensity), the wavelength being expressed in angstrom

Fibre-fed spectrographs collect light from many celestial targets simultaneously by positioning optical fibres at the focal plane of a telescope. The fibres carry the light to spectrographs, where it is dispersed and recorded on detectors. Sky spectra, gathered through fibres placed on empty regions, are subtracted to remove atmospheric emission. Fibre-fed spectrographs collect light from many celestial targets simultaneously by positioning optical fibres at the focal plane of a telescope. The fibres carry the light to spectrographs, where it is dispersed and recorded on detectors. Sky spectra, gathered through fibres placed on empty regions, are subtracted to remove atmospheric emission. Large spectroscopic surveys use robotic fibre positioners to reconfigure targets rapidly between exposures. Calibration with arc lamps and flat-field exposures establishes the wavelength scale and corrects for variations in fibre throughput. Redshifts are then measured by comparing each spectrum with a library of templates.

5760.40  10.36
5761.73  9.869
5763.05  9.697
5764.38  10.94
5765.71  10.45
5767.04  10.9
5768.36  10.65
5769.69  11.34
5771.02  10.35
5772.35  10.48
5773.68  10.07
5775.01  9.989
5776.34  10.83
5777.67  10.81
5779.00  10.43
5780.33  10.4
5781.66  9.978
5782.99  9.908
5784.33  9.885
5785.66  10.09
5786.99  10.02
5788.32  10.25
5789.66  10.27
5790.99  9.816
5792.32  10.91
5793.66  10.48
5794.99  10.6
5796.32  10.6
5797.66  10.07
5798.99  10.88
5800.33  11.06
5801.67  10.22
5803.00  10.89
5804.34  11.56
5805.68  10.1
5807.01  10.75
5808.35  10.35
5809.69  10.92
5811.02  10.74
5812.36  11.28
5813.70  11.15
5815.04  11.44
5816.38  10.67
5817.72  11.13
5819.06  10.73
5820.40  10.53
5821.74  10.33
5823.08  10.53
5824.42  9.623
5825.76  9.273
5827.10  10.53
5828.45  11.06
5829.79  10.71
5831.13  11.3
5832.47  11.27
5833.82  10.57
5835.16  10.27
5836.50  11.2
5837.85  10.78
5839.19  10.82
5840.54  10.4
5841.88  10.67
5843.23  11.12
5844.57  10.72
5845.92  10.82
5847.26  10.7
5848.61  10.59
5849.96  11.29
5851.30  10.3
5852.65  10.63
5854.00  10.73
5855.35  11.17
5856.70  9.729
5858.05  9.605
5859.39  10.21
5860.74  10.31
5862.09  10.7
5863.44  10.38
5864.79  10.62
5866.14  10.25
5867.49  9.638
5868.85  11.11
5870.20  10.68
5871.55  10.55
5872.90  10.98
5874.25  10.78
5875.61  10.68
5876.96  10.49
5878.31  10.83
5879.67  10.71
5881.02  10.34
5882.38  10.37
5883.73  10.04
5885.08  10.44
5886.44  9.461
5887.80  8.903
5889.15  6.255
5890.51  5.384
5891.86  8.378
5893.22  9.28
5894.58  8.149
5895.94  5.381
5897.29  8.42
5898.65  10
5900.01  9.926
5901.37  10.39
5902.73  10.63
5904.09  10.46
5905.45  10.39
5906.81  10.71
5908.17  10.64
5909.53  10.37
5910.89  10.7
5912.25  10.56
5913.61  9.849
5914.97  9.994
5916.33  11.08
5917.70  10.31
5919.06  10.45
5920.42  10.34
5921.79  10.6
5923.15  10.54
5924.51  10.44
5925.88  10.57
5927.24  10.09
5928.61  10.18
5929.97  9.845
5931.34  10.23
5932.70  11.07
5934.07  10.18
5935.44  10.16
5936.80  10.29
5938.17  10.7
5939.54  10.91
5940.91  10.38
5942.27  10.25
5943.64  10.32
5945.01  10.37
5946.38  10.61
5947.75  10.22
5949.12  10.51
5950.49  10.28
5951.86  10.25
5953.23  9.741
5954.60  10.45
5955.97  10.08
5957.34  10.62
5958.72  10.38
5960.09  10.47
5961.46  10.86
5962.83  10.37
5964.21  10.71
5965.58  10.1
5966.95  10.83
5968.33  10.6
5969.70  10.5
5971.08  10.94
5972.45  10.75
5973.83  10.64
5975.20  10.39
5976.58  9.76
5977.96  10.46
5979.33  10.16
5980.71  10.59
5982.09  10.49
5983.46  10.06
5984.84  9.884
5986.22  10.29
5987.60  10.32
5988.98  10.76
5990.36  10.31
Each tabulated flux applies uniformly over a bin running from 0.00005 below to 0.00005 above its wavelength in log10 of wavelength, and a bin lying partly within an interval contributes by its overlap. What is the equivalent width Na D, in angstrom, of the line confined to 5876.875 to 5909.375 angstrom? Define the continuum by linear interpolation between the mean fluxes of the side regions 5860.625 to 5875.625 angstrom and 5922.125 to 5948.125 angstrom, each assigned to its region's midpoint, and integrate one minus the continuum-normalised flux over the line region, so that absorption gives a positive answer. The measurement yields 3.4 angstrom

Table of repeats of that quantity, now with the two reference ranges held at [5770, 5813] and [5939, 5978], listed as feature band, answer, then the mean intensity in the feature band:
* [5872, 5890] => 0.8 angstrom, 9.98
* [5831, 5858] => -0.7 angstrom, 10.7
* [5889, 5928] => 2.7 angstrom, 9.71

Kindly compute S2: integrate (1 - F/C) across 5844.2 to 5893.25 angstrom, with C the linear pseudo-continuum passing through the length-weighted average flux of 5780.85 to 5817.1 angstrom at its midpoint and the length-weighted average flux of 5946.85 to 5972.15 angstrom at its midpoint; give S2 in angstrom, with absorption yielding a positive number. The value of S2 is 1.8 angstrom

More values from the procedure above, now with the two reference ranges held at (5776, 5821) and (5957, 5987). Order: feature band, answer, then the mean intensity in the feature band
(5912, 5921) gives 0.1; 10.4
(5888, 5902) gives 3.1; 8.18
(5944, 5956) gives 0.2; 10.3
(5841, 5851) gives -0.3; 10.8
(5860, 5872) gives 0.1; 10.5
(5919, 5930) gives 0.1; 10.4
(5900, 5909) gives 0.0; 10.5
